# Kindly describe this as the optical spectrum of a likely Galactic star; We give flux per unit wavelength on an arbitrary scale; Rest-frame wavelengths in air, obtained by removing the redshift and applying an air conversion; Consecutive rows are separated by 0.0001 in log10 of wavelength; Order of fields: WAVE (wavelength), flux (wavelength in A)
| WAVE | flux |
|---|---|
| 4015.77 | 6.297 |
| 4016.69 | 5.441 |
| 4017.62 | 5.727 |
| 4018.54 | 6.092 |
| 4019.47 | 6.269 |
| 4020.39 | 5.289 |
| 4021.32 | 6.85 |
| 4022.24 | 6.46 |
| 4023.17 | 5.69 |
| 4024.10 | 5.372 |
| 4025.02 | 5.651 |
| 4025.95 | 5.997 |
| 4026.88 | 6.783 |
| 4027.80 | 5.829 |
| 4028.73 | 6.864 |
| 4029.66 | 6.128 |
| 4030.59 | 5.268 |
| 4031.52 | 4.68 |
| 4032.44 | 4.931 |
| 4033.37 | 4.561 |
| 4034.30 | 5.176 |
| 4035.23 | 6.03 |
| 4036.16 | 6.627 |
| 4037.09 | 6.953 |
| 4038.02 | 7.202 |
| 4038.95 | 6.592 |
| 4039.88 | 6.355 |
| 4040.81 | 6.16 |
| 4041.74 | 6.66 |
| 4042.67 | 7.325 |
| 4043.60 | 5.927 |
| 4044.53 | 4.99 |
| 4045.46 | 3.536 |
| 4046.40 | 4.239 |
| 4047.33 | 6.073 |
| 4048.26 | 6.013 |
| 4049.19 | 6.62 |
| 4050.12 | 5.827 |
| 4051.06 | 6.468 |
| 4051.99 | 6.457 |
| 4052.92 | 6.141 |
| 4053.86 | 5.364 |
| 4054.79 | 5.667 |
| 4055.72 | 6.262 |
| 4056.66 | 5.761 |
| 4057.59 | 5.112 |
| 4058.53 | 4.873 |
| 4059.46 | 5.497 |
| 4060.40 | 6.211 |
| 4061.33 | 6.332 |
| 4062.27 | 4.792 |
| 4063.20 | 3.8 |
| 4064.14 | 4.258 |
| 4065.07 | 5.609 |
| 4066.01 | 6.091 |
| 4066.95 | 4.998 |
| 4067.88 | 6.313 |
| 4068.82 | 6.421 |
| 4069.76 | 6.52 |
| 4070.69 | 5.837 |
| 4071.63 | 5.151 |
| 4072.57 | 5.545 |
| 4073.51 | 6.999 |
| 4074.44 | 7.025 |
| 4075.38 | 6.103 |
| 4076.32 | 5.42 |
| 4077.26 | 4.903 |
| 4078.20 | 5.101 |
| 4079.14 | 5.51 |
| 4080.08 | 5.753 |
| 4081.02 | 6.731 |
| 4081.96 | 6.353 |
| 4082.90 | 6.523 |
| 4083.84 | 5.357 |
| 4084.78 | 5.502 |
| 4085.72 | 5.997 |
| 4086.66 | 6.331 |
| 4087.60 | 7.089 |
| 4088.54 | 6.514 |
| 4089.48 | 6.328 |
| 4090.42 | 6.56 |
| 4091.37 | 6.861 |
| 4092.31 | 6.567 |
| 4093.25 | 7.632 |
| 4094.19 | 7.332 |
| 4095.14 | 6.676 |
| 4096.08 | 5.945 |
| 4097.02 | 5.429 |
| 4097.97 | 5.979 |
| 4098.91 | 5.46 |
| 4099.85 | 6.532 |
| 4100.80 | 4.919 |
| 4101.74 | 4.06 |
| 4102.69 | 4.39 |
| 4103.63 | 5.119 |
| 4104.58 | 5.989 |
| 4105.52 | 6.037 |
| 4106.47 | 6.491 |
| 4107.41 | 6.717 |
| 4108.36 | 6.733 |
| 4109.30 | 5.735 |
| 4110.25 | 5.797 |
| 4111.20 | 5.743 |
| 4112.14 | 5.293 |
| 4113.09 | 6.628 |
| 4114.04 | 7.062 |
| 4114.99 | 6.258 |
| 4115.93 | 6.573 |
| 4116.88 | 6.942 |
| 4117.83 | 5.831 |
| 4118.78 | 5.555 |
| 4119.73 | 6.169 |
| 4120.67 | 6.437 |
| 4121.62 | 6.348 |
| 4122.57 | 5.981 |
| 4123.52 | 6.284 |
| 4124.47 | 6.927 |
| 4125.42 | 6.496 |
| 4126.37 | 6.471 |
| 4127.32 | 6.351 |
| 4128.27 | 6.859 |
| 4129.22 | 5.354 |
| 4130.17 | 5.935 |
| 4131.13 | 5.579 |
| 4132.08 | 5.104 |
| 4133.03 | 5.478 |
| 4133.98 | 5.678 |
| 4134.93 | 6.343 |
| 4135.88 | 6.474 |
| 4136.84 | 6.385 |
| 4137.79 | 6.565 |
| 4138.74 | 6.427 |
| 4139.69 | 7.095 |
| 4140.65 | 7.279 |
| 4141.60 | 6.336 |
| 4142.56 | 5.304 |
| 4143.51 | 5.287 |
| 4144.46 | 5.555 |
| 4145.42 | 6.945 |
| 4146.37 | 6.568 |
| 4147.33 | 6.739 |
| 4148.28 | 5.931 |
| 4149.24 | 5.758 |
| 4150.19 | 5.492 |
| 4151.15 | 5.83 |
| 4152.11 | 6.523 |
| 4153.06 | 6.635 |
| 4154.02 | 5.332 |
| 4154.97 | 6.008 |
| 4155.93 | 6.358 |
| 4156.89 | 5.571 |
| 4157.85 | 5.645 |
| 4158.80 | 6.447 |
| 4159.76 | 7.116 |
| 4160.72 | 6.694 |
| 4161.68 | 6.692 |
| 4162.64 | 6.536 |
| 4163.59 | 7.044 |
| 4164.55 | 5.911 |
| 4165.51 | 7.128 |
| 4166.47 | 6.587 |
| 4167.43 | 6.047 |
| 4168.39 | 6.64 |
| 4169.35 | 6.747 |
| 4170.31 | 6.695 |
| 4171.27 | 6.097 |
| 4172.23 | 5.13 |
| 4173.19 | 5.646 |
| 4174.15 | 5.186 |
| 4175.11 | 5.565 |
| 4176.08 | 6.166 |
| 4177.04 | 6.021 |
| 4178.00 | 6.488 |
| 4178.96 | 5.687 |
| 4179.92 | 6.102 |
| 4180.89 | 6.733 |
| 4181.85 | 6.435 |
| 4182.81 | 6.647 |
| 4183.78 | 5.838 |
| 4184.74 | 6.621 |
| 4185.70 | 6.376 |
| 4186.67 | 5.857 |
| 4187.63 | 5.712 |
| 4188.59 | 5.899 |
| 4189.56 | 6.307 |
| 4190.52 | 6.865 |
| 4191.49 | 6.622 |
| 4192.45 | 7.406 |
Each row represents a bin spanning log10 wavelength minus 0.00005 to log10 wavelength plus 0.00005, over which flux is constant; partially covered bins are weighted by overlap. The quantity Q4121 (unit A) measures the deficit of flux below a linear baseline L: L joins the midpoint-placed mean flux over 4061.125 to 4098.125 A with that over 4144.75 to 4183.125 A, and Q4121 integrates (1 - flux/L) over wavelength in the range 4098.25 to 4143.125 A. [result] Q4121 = 0.3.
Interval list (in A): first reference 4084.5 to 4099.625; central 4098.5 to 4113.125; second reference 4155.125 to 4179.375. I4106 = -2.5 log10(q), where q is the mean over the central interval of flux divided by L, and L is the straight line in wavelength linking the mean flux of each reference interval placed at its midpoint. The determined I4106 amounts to 0.12 mag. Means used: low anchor 6.4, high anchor 6.23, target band 5.7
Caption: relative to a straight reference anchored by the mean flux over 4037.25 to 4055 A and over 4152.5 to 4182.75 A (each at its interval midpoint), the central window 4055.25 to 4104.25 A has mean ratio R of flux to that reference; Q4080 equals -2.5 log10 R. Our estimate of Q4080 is 0.04 mag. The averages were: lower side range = 6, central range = 5.85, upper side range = 6.24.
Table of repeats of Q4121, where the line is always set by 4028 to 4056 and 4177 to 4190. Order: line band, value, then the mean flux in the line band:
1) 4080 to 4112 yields -0.40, 6.09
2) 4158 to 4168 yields -0.70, 6.59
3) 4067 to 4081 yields 0.16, 5.9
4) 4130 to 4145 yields 0.11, 6.06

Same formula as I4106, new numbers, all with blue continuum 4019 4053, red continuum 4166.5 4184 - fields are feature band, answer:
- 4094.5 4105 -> 0.09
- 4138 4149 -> -0.04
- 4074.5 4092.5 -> -0.02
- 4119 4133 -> -0.01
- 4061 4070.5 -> 0.09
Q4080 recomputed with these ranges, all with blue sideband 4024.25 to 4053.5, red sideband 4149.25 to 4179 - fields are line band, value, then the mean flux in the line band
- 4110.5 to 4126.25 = -0.03 mag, 6.28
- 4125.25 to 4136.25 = 0.02 mag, 5.99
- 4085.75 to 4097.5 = -0.09 mag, 6.58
